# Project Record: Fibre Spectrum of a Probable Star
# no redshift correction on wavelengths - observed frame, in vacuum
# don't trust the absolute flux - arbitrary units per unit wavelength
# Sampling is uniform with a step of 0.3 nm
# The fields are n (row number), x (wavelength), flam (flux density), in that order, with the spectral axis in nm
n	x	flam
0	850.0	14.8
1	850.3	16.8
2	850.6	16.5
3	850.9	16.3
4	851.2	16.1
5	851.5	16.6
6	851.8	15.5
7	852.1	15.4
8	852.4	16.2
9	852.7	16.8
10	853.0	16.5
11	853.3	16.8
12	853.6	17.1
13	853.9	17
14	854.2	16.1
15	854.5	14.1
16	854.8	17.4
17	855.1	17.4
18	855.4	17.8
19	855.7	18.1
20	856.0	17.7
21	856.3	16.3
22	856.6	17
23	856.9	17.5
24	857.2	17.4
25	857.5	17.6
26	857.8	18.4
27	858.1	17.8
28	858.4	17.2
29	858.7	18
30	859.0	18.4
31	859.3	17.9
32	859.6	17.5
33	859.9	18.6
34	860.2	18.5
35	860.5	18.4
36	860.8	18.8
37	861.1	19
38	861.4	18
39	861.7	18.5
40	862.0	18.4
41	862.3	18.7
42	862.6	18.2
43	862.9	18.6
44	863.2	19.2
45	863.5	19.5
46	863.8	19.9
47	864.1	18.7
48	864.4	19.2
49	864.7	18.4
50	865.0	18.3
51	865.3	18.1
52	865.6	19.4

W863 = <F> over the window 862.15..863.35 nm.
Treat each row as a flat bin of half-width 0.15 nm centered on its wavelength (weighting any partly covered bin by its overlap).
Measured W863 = 18.7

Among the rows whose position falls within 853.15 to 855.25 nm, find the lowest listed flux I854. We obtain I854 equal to 14.1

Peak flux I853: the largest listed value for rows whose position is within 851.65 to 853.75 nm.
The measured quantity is 17.1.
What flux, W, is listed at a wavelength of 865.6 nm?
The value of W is 19.4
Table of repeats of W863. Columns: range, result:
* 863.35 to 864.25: 19.4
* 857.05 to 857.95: 17.8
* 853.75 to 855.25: 16.4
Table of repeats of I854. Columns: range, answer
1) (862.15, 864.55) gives 18.2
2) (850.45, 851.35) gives 16.1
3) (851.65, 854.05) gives 15.4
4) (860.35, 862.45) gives 18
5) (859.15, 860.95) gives 17.5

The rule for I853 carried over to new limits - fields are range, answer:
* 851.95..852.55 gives 16.2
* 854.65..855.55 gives 17.8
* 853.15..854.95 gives 17.4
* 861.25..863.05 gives 18.7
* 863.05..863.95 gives 19.9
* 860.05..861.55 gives 19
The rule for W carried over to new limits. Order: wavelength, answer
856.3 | 16.3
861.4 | 18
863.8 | 19.9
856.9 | 17.5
